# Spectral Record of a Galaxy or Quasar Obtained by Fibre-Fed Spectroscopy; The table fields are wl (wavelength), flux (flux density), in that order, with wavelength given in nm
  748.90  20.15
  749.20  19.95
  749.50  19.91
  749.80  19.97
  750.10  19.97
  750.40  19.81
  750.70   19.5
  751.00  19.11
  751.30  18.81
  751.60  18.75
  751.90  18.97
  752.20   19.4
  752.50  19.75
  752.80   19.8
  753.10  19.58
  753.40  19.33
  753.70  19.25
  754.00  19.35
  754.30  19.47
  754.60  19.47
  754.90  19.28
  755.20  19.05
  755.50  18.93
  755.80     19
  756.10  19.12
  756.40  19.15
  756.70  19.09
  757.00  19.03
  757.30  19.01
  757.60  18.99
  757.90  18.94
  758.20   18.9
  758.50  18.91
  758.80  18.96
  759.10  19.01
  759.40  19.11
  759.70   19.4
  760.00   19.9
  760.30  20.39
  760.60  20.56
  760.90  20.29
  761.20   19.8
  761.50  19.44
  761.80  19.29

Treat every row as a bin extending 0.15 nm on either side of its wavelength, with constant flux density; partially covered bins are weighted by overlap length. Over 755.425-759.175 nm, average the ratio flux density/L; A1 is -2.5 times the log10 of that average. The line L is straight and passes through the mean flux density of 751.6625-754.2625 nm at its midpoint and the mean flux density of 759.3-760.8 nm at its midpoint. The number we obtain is 0.040 mag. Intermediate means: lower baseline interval 19.4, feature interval 19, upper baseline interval 19.9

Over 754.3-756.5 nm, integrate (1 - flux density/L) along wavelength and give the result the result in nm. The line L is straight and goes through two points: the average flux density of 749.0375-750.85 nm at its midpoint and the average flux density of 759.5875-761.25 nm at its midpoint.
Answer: 0.09 nm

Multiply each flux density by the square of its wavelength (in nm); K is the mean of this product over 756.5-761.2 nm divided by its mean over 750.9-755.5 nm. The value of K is 1.02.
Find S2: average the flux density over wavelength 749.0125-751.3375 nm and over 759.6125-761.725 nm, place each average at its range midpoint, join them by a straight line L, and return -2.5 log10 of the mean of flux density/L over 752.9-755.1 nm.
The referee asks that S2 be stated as 0.022 mag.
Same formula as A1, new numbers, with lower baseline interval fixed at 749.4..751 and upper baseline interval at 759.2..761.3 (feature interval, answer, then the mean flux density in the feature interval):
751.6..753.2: 0.02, 19.4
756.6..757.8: 0.05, 19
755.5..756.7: 0.04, 19.1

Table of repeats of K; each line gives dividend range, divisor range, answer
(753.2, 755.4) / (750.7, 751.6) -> 1.02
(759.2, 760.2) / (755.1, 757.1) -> 1.03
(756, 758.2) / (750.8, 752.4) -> 1.01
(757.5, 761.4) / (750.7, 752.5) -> 1.04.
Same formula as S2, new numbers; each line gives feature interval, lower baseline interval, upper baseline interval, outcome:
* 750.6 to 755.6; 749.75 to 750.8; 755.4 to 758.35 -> 0.01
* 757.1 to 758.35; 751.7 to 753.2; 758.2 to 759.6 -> 0.01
